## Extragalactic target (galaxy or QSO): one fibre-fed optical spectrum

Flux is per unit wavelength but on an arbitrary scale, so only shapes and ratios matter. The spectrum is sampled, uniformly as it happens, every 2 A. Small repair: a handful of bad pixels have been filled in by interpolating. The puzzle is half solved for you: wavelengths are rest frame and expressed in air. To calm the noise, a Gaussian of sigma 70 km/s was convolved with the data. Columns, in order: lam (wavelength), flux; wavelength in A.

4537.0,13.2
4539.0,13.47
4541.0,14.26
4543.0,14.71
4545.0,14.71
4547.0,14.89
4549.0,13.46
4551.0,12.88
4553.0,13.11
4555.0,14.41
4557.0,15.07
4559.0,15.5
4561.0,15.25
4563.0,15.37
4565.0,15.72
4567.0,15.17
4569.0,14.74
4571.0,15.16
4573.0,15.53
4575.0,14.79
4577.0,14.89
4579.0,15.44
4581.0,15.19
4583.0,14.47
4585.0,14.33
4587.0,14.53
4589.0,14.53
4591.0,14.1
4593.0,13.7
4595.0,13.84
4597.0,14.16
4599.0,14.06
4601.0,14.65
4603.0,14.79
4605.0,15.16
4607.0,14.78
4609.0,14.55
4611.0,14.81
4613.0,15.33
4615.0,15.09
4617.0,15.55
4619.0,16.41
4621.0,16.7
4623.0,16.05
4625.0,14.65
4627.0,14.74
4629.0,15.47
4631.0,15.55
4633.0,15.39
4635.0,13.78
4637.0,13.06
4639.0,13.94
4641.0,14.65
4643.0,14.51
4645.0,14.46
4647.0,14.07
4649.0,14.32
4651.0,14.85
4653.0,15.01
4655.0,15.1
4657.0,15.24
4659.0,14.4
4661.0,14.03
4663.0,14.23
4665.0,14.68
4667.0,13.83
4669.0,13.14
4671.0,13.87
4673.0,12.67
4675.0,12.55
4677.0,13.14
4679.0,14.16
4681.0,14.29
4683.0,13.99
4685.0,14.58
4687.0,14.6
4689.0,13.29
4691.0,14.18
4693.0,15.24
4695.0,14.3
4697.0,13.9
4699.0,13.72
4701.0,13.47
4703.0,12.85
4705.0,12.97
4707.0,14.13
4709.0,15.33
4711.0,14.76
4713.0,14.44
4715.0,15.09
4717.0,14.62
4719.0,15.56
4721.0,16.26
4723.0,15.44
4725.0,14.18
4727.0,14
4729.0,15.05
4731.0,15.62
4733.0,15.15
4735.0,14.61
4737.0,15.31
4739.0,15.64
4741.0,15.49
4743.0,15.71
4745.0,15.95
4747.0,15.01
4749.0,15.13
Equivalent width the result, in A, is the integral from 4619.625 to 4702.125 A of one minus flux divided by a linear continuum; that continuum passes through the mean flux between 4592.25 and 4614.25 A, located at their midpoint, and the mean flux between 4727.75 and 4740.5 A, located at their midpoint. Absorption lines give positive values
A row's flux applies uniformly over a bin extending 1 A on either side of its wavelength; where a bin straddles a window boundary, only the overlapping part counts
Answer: 2.74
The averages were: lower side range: 14.5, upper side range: 15.2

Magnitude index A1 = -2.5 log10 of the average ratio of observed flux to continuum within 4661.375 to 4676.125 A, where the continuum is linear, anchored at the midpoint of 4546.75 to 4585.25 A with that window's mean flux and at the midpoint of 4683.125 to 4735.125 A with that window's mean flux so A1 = 0.08 mag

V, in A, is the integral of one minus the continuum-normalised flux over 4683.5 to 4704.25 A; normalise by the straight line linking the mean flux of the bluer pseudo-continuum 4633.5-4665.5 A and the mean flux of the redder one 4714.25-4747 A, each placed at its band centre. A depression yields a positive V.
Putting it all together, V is 1.2 A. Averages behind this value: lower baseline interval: 14.4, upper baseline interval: 15.2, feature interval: 14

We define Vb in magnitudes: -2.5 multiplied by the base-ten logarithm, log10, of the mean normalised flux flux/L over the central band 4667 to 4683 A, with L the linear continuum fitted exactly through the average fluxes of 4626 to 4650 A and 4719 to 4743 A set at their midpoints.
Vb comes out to 0.10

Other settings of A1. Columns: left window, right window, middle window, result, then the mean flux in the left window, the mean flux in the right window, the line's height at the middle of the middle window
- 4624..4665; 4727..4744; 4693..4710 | 0.08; 14.6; 15.2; 15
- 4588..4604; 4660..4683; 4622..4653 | -0.05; 14.2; 13.7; 13.9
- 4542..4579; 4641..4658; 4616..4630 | -0.07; 14.8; 14.7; 14.7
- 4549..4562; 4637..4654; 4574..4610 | -0.02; 14.3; 14.4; 14.3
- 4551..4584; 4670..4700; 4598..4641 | -0.04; 14.9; 13.9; 14.5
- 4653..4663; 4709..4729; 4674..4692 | 0.07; 14.7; 15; 14.8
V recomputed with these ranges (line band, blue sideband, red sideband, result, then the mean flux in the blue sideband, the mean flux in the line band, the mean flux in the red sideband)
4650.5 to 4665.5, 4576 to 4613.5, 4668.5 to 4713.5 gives -0.59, 14.6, 14.7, 13.9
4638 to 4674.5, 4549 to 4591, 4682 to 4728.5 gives 0.68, 14.8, 14.3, 14.4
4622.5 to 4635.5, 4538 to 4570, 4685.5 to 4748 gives -0.43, 14.5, 15.1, 14.7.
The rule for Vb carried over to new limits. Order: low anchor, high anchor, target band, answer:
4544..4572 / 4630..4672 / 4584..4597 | 0.03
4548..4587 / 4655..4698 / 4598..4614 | -0.02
